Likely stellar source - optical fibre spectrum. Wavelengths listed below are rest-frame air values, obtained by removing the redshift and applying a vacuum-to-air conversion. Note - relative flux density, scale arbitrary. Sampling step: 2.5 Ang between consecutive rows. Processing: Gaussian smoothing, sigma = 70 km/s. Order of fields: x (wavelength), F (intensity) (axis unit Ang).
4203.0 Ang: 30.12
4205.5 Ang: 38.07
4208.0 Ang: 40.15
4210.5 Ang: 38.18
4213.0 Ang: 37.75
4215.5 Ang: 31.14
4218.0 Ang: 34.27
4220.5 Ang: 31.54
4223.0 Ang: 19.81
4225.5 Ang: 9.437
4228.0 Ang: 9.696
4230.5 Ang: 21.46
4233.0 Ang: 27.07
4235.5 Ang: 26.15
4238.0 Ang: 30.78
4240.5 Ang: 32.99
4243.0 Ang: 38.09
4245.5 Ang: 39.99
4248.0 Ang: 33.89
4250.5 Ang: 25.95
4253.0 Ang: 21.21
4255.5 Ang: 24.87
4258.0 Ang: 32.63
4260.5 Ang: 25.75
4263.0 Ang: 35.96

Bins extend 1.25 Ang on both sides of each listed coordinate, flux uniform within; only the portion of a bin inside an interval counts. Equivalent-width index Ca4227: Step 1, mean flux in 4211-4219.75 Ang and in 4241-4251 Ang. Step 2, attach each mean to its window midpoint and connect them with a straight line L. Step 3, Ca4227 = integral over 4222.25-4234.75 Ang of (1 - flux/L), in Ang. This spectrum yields 6.12 Ang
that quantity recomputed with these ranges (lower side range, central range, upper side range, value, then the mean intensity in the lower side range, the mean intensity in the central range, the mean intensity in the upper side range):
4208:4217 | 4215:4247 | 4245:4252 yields 6.5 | 36.3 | 27.1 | 32.1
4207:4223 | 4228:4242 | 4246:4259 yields 2.1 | 34.2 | 26.3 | 28.3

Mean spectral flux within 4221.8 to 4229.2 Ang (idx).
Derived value 13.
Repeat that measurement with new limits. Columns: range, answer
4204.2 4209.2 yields 39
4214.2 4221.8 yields 32.3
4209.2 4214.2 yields 38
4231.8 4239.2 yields 28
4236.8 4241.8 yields 32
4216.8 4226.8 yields 23.6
